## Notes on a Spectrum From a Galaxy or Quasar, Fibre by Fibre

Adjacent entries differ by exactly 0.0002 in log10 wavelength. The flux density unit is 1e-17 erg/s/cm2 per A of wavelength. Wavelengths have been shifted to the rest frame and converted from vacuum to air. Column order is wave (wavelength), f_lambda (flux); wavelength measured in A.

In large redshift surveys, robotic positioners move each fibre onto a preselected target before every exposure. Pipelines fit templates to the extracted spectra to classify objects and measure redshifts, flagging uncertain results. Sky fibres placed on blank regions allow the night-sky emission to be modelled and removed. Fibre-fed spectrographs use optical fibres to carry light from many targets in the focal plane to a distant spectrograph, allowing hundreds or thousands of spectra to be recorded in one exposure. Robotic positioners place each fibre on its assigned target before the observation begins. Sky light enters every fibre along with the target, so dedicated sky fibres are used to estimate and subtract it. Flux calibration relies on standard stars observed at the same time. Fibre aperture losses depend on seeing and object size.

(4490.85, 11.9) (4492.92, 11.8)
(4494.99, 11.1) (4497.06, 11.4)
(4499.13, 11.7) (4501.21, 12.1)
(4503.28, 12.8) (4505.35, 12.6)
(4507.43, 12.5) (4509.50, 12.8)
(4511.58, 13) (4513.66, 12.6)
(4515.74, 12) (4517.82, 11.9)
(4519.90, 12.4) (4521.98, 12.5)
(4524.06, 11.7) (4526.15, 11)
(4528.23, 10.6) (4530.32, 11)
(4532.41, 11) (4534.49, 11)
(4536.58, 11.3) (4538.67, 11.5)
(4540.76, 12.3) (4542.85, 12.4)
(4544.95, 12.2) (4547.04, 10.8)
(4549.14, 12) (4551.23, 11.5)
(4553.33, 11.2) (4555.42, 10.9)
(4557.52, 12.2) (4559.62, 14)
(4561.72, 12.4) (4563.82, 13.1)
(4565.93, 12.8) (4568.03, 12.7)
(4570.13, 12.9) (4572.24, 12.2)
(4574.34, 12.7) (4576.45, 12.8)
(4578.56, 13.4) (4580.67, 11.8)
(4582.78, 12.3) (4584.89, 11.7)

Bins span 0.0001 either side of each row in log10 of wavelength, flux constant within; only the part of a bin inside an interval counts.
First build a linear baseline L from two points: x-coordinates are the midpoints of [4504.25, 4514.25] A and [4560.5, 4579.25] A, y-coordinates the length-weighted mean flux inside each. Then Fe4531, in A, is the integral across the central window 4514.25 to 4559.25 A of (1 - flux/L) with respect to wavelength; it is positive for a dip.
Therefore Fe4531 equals 3.89 A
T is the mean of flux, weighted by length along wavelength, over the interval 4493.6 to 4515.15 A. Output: 12.2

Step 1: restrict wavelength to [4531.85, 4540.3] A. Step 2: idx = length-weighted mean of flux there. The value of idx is 11.3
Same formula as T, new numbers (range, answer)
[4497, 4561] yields 11.9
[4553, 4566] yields 12.4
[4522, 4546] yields 11.5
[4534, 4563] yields 11.9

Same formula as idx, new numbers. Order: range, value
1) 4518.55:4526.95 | 11.9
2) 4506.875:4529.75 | 12.1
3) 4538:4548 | 11.9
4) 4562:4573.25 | 12.7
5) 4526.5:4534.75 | 10.9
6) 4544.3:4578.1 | 12.3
